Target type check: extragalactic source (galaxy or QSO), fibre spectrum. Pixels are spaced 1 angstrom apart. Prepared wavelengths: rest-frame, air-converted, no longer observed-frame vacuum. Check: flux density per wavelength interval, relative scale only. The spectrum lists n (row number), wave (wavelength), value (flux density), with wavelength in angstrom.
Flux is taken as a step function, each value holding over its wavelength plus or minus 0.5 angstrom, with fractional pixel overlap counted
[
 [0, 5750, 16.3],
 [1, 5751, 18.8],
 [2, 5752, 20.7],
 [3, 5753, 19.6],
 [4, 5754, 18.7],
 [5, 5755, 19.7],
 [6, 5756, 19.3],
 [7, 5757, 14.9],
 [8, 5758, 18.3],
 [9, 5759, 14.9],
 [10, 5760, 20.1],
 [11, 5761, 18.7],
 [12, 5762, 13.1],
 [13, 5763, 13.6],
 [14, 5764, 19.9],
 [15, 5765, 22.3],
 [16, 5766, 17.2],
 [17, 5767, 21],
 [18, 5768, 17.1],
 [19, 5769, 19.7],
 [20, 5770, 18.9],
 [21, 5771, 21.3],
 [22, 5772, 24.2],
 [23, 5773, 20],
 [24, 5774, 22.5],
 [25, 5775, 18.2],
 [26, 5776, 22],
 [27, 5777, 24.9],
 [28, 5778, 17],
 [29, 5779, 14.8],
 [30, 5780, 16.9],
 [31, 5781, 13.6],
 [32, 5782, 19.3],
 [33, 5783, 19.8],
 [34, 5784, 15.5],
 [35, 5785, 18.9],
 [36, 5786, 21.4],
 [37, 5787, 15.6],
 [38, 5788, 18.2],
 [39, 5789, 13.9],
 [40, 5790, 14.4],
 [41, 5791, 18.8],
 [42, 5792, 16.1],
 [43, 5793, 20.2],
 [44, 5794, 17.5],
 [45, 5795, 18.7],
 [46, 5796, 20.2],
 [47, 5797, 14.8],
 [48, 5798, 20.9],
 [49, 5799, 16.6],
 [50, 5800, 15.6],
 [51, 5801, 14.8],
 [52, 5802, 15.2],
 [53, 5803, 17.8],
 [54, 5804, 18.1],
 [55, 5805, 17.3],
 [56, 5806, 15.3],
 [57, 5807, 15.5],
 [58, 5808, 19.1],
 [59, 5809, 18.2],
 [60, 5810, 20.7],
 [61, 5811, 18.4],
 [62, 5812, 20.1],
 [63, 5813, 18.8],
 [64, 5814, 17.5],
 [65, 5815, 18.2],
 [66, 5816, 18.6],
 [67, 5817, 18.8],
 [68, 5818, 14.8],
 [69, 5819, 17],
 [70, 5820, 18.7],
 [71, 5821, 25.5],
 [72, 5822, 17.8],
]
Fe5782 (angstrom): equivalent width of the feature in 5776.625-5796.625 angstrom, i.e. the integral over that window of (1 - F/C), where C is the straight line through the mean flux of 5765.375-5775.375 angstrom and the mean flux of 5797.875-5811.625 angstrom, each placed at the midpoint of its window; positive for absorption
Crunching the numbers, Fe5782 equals 1.1 angstrom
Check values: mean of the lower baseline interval 20.1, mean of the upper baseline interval 17.3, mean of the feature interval 17.7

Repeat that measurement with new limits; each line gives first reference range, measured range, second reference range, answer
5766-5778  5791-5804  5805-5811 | 0.8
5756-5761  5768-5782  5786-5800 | -1.6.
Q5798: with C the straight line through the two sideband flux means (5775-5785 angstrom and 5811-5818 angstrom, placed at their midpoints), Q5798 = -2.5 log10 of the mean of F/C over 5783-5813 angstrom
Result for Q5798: 0.04 mag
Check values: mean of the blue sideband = 18.2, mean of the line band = 17.6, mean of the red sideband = 18.4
